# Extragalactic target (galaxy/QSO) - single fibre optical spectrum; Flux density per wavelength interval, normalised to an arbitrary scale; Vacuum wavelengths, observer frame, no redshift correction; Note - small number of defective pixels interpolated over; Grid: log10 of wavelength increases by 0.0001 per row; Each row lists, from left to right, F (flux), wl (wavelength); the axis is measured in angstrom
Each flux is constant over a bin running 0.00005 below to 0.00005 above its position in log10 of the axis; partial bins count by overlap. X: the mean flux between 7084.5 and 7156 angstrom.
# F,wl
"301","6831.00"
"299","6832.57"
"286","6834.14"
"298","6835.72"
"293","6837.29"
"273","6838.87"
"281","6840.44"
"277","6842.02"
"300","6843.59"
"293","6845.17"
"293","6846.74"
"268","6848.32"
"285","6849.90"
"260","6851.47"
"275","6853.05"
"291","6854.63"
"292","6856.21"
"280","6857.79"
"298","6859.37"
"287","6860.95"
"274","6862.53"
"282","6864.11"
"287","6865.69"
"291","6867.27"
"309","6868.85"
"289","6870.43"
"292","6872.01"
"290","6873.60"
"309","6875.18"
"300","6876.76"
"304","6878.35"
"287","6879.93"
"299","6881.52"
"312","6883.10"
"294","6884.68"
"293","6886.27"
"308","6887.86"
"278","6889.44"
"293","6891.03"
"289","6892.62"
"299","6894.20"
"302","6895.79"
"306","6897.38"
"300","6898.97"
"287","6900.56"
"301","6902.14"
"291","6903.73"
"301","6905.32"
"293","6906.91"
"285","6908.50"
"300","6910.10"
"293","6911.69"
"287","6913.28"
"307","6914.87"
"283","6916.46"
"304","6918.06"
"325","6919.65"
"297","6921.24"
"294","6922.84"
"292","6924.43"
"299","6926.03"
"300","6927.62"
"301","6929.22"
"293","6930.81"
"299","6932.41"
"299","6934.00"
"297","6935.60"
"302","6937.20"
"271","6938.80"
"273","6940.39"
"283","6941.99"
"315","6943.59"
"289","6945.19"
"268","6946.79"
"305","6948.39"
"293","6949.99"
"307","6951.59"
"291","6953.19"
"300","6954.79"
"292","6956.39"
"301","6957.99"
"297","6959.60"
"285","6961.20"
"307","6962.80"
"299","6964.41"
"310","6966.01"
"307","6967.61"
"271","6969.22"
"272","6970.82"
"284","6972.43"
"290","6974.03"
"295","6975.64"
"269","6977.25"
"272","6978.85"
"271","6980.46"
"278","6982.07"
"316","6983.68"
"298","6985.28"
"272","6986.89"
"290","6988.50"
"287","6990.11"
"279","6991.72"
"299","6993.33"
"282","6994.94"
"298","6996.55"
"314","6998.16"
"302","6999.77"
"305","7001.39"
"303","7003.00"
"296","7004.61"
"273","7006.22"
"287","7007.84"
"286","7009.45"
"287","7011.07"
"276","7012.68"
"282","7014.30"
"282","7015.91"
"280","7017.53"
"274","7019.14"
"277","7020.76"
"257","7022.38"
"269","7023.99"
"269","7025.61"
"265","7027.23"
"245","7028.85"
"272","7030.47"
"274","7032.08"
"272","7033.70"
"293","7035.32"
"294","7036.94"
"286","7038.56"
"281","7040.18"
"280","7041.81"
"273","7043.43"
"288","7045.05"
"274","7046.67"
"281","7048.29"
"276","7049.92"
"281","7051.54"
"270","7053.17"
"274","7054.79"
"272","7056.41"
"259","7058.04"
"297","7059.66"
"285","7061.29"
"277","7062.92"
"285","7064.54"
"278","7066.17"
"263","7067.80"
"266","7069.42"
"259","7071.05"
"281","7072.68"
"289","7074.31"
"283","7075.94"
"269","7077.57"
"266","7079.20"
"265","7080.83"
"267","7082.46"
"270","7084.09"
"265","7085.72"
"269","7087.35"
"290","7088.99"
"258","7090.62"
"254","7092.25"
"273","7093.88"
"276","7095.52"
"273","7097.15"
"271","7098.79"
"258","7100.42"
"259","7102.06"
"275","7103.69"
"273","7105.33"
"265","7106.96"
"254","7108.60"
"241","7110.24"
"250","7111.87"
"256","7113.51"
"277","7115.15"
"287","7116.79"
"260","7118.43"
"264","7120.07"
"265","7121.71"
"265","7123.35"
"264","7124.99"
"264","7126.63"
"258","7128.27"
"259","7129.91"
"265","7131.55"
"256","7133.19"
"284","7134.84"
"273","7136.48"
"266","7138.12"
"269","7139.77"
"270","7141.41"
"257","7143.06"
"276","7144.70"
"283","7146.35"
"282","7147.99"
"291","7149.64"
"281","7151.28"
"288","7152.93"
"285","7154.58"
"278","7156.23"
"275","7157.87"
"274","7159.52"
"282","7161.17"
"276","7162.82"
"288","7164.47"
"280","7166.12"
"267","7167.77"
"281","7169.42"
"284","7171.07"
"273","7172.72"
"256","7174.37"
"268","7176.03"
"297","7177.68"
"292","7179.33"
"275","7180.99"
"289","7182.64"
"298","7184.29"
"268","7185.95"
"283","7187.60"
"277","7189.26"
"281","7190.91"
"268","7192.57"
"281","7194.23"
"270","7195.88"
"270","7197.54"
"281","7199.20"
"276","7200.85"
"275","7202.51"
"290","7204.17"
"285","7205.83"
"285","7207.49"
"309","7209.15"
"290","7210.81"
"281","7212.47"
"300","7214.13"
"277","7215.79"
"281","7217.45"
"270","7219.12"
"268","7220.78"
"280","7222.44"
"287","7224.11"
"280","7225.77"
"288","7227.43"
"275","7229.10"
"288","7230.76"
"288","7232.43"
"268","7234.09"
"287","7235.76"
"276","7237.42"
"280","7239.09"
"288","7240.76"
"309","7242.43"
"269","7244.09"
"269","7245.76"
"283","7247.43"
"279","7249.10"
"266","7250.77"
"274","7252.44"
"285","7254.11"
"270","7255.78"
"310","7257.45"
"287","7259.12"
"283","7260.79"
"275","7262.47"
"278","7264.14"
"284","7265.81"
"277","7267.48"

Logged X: 269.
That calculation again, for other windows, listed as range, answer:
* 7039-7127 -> 271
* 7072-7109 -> 270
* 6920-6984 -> 292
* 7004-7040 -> 277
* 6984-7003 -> 294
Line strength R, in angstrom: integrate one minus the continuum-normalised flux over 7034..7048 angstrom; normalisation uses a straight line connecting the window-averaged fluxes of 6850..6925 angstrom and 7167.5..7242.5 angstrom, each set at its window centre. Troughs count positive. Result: 0.2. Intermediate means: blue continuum 294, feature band 283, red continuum 281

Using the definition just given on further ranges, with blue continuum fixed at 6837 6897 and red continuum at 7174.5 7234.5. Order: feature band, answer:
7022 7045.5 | 0.92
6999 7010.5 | -0.25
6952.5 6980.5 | -0.24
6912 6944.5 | -0.82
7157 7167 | 0.12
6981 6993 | -0.06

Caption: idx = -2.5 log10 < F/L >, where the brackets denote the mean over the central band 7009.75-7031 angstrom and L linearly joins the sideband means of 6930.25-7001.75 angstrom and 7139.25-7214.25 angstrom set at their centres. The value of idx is 0.06 mag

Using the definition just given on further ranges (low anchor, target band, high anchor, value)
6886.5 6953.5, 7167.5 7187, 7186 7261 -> 0.02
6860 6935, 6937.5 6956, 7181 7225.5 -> 0.01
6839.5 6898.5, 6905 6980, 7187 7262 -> -0.02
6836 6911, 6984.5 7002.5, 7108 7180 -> -0.04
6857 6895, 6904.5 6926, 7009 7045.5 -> -0.03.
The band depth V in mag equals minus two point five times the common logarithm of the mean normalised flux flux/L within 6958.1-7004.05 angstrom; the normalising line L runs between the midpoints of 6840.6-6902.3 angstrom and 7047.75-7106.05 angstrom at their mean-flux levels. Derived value -0.04 mag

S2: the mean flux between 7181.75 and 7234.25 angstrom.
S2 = 282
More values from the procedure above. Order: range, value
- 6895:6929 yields 297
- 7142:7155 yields 280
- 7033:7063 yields 280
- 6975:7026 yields 285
